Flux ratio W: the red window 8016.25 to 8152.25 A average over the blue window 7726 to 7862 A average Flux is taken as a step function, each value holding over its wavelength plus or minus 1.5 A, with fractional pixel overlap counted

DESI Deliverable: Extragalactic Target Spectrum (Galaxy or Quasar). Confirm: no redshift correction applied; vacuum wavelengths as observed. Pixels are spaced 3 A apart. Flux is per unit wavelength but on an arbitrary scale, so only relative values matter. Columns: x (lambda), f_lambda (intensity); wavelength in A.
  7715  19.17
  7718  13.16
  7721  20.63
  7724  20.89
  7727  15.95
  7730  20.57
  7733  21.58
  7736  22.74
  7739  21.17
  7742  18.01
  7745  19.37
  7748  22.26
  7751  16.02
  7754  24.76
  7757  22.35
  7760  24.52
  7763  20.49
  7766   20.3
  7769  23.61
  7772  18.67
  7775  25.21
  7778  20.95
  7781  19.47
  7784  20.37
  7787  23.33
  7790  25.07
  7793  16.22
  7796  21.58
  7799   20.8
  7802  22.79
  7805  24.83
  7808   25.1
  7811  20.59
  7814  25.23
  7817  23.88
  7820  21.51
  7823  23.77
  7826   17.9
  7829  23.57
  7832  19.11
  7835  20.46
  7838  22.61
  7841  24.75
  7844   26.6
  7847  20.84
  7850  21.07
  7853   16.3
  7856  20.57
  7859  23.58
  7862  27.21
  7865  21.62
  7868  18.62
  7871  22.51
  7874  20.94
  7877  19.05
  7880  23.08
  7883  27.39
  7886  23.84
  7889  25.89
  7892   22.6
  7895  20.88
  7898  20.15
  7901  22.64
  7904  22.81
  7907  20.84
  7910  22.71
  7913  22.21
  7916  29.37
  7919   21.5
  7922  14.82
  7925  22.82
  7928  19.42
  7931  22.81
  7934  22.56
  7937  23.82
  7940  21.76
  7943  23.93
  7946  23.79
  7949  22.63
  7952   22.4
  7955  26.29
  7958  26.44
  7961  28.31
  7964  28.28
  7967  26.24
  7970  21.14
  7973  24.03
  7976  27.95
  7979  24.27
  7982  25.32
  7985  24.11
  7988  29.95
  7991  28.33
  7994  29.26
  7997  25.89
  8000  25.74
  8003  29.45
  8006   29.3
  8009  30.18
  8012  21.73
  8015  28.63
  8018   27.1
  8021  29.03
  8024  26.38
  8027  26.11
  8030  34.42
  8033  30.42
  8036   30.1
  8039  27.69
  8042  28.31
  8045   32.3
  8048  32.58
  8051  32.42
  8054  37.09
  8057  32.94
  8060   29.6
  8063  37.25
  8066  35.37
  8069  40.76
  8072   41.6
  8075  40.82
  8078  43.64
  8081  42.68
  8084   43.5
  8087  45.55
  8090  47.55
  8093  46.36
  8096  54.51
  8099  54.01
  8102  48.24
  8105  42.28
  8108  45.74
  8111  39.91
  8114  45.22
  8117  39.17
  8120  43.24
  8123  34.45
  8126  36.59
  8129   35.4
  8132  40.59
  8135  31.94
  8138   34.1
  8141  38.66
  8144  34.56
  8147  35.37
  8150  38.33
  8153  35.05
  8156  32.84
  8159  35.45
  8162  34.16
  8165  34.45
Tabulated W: 1.74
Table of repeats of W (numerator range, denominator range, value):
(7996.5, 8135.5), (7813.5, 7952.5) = 1.63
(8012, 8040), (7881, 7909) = 1.24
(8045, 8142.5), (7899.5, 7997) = 1.67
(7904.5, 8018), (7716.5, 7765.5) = 1.22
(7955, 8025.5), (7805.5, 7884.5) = 1.20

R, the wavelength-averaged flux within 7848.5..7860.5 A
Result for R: 20.4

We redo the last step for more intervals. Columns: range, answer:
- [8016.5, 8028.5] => 27.2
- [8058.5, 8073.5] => 36.9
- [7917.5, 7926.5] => 19.7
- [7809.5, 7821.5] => 22.8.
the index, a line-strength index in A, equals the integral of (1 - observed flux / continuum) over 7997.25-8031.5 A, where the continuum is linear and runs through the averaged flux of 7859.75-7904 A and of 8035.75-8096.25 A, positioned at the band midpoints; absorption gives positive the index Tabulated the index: 5.89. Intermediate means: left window 22.6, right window 38.1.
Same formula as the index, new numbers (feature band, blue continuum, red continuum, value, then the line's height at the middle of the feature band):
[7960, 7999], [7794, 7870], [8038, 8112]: 7.94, 33.1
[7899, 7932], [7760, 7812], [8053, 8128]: 9.11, 30.4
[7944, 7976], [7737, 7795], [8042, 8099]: 7.75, 33.1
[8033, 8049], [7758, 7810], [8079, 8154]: 2.96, 37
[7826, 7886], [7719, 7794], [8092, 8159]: 9.38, 26.1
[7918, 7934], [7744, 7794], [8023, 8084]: 4.56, 28.6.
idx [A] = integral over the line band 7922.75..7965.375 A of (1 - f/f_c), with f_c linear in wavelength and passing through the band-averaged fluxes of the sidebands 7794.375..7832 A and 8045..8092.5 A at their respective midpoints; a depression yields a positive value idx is 9.8 A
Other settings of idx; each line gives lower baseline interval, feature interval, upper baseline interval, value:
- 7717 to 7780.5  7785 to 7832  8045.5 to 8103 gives 4.08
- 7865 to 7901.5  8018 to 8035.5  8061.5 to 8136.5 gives 3.17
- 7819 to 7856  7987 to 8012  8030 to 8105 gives 4.22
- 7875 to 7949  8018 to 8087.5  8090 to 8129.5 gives 6.25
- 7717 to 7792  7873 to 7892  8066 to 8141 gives 3.54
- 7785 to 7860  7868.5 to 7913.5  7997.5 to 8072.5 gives 4.45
